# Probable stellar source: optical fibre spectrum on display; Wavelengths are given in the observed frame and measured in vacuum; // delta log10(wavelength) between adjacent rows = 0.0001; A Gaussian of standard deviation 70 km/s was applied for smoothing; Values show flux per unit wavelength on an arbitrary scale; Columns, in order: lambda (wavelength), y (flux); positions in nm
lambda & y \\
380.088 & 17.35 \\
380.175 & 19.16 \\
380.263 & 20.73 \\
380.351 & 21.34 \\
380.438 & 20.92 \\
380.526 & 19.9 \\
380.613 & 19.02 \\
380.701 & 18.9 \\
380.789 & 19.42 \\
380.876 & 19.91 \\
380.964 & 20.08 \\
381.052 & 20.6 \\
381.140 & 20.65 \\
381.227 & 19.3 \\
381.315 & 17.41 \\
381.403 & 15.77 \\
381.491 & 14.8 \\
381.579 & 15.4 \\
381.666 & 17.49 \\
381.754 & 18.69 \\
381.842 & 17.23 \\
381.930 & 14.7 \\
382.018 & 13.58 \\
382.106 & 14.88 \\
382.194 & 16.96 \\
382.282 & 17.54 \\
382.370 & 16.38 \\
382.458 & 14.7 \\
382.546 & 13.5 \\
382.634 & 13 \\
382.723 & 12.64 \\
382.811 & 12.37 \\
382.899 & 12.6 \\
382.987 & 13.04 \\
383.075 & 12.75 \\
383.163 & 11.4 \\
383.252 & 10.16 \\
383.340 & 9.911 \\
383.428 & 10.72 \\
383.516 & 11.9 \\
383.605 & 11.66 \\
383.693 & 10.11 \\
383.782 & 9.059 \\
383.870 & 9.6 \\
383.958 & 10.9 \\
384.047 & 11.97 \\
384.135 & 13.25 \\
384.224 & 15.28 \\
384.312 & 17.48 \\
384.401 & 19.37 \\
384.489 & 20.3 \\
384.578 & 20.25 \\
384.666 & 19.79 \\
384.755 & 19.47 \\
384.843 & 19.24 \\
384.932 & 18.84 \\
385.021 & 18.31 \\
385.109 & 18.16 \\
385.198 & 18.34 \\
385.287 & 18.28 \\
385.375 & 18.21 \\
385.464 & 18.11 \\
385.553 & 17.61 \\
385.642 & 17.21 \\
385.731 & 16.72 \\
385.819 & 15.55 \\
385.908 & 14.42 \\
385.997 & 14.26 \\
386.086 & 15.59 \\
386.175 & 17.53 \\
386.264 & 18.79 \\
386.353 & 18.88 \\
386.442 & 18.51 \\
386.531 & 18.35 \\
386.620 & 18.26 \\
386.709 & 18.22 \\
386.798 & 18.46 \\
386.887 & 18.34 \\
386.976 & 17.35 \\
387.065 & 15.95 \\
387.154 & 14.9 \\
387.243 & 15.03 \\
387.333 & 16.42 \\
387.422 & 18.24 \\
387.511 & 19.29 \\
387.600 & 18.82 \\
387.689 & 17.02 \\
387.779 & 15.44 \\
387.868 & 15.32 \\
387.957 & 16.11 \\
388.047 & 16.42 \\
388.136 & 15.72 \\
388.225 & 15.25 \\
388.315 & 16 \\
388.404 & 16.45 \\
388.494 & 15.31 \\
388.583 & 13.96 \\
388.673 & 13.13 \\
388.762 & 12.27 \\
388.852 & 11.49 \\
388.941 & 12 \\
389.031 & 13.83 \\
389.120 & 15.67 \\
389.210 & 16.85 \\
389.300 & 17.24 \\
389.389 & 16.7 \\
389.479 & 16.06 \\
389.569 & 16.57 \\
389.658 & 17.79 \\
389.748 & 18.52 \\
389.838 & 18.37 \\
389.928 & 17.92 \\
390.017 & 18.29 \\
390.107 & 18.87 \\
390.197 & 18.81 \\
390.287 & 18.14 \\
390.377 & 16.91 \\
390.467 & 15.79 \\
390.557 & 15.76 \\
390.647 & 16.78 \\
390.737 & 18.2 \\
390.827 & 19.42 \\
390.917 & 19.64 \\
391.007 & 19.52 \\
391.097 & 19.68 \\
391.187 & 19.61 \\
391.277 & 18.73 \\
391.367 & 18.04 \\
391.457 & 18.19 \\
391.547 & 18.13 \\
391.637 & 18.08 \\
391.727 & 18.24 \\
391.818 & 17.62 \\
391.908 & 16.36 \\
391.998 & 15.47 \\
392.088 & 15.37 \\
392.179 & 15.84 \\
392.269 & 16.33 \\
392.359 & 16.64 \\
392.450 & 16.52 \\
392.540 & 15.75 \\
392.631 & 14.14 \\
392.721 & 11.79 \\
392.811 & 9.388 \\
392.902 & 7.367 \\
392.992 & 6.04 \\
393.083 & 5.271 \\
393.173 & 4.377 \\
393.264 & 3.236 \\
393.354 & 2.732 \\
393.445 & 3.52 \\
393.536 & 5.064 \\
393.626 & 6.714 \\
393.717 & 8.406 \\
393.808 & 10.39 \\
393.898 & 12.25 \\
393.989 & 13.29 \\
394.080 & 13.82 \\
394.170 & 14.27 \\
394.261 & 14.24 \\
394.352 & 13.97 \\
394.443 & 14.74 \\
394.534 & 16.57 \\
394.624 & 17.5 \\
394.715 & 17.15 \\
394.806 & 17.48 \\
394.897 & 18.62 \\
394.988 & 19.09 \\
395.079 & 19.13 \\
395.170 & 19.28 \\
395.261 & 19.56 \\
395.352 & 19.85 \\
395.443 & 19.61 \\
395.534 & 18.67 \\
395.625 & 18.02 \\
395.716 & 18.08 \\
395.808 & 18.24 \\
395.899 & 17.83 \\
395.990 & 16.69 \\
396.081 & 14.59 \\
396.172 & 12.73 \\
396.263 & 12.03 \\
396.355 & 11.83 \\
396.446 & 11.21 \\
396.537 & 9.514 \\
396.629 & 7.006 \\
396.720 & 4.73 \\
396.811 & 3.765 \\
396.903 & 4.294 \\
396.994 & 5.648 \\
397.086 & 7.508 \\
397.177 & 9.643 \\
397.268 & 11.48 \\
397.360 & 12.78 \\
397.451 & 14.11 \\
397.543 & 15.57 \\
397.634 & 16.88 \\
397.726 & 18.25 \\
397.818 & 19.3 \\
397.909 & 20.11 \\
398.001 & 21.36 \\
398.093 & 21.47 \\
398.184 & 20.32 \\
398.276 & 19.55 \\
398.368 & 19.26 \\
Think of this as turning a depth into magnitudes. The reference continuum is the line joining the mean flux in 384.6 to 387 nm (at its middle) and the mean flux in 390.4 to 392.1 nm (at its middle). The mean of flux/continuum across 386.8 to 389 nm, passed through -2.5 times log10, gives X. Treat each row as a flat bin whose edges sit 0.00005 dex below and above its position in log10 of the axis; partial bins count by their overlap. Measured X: 0.14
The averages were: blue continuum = 17.8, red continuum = 17.9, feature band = 15.7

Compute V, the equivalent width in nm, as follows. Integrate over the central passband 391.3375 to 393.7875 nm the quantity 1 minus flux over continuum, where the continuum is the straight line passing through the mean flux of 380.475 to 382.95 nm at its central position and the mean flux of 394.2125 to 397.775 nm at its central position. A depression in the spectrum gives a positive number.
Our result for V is 0.486 nm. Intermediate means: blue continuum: 16.7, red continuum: 14.3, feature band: 12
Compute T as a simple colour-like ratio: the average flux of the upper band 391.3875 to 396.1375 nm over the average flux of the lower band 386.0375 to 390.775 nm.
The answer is 0.9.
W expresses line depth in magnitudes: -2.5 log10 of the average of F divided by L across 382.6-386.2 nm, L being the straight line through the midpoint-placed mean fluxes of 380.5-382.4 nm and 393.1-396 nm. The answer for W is 0.12 mag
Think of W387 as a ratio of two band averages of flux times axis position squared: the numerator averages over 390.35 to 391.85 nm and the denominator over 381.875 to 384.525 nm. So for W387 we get 1.4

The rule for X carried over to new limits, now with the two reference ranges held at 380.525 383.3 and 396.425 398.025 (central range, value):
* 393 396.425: -0.11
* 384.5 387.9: -0.19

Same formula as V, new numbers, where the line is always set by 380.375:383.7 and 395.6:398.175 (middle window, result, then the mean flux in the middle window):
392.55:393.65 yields 0.557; 6.93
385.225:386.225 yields -0.109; 16.7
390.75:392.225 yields -0.390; 18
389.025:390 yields -0.168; 17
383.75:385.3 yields -0.136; 16.6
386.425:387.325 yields -0.142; 17.3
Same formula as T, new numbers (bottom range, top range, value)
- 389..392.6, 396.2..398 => 0.67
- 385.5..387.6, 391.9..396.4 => 0.80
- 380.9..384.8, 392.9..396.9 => 0.84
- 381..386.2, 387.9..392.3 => 1.08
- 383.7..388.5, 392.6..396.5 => 0.79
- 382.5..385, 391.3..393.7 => 0.87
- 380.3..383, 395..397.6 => 0.79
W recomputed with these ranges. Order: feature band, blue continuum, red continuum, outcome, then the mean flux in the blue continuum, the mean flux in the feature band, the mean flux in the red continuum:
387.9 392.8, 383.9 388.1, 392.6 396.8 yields -0.11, 17.2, 16.5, 12.8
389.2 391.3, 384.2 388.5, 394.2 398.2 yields -0.10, 17.4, 17.9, 15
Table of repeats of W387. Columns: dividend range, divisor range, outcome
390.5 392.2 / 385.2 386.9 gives 1.05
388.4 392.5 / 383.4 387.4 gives 1.06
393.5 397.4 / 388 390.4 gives 0.86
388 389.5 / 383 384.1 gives 1.40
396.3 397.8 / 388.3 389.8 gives 0.71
